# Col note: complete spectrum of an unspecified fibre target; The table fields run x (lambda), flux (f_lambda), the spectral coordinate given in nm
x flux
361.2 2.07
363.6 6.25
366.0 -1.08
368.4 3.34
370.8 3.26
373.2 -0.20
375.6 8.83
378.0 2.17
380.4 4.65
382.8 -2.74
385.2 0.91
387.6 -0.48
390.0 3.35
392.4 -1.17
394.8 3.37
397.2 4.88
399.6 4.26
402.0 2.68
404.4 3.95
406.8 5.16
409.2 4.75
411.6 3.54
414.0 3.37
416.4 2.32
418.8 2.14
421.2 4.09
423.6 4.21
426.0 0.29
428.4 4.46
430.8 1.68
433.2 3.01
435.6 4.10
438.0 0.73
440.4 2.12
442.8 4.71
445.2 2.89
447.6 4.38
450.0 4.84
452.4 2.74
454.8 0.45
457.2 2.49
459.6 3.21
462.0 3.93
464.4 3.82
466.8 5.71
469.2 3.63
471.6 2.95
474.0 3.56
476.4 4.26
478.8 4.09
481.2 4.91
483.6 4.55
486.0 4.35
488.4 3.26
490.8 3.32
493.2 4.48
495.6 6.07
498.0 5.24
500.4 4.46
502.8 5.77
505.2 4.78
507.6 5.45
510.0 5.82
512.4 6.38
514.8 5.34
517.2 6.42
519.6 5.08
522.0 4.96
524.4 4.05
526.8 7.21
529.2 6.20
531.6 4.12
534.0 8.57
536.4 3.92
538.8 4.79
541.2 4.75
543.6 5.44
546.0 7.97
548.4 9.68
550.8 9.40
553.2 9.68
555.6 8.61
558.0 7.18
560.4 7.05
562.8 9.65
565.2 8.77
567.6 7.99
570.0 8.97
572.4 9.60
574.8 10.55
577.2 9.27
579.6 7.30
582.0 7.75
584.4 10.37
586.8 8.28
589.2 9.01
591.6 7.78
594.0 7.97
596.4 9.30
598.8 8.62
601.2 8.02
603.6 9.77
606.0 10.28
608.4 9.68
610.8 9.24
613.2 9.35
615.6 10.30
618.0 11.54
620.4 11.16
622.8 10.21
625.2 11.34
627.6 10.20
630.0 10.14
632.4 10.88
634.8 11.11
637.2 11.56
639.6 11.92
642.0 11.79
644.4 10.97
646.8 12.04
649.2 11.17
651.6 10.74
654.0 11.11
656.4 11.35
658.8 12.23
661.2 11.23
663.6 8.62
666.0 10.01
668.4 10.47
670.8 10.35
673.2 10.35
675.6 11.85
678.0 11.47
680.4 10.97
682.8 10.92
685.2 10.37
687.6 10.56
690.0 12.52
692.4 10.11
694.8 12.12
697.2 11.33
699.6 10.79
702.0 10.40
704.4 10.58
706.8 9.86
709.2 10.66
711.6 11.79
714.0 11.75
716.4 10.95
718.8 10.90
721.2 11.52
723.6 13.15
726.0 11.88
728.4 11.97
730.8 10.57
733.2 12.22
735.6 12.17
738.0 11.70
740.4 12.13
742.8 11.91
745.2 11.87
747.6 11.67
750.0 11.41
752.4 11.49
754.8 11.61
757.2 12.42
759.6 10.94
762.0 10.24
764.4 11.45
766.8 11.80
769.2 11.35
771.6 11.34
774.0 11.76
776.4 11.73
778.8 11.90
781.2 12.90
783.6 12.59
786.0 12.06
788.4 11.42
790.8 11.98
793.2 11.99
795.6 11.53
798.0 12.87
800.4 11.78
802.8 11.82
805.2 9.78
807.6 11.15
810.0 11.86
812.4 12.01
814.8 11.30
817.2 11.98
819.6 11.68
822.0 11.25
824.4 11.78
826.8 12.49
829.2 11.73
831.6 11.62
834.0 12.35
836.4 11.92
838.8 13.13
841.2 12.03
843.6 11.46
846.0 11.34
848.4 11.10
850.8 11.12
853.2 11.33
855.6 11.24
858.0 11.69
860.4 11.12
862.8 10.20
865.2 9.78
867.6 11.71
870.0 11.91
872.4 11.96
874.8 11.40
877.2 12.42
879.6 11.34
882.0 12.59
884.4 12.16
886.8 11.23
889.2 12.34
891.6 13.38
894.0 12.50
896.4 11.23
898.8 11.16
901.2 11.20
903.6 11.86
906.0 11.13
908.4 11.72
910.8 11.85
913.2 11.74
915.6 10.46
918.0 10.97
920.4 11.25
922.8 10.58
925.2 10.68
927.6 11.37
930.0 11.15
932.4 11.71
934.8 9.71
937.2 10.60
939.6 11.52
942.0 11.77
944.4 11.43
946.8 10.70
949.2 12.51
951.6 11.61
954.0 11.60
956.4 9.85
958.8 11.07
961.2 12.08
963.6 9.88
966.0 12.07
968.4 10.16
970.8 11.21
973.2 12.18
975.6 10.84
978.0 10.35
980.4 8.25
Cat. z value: 0.37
